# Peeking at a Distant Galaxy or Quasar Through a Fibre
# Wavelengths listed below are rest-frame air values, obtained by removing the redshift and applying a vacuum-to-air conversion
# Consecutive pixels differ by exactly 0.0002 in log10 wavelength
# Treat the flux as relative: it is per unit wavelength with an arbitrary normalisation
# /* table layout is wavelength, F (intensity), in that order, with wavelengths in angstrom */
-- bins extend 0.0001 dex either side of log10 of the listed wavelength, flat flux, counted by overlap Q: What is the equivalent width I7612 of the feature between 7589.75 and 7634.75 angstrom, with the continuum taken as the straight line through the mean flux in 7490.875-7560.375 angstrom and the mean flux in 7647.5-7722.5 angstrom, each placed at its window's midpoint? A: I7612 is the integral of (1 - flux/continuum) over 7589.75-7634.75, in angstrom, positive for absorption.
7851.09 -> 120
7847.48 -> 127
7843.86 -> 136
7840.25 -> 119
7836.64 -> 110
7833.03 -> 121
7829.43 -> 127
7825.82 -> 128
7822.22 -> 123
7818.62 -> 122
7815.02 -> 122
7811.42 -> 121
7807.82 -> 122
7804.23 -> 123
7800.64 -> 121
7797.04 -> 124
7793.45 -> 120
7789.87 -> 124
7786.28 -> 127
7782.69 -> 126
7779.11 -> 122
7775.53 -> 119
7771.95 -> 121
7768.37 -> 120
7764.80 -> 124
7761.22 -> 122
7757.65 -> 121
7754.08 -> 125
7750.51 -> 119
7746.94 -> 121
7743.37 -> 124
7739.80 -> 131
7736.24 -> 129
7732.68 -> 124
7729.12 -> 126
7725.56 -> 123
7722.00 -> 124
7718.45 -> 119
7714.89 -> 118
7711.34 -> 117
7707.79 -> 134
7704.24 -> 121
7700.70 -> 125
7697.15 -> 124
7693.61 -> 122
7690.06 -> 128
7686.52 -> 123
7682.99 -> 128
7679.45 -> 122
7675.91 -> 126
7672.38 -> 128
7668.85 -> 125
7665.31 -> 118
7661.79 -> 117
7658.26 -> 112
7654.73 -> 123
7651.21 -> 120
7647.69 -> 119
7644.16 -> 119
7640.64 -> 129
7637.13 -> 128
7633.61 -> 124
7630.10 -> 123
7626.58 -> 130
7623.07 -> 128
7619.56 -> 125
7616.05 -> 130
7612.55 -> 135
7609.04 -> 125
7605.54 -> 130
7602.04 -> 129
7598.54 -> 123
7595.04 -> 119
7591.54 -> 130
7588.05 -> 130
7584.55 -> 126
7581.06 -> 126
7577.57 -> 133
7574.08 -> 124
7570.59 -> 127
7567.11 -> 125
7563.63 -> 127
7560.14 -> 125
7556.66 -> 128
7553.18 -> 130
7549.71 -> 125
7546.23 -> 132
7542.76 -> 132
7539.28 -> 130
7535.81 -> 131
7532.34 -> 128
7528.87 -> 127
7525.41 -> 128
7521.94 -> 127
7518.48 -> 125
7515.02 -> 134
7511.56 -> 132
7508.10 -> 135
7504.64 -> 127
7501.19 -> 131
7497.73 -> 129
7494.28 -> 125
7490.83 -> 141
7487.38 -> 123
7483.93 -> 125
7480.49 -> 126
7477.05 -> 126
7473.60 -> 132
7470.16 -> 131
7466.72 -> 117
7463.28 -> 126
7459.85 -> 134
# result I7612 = -0.50 angstrom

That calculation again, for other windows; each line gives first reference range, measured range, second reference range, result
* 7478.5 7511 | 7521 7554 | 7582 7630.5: -0.13 angstrom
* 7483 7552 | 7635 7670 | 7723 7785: 1.39 angstrom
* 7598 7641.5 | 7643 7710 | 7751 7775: 1.36 angstrom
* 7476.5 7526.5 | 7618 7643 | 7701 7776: -0.15 angstrom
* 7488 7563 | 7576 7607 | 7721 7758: 0.15 angstrom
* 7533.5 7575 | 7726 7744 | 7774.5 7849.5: -0.31 angstrom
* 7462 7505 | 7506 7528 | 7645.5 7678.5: -0.63 angstrom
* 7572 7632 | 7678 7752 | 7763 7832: 0.52 angstrom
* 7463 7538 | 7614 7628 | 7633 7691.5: -0.46 angstrom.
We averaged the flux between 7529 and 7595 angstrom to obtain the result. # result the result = 128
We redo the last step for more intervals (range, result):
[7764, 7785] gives 122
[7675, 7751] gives 124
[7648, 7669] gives 119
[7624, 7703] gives 123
